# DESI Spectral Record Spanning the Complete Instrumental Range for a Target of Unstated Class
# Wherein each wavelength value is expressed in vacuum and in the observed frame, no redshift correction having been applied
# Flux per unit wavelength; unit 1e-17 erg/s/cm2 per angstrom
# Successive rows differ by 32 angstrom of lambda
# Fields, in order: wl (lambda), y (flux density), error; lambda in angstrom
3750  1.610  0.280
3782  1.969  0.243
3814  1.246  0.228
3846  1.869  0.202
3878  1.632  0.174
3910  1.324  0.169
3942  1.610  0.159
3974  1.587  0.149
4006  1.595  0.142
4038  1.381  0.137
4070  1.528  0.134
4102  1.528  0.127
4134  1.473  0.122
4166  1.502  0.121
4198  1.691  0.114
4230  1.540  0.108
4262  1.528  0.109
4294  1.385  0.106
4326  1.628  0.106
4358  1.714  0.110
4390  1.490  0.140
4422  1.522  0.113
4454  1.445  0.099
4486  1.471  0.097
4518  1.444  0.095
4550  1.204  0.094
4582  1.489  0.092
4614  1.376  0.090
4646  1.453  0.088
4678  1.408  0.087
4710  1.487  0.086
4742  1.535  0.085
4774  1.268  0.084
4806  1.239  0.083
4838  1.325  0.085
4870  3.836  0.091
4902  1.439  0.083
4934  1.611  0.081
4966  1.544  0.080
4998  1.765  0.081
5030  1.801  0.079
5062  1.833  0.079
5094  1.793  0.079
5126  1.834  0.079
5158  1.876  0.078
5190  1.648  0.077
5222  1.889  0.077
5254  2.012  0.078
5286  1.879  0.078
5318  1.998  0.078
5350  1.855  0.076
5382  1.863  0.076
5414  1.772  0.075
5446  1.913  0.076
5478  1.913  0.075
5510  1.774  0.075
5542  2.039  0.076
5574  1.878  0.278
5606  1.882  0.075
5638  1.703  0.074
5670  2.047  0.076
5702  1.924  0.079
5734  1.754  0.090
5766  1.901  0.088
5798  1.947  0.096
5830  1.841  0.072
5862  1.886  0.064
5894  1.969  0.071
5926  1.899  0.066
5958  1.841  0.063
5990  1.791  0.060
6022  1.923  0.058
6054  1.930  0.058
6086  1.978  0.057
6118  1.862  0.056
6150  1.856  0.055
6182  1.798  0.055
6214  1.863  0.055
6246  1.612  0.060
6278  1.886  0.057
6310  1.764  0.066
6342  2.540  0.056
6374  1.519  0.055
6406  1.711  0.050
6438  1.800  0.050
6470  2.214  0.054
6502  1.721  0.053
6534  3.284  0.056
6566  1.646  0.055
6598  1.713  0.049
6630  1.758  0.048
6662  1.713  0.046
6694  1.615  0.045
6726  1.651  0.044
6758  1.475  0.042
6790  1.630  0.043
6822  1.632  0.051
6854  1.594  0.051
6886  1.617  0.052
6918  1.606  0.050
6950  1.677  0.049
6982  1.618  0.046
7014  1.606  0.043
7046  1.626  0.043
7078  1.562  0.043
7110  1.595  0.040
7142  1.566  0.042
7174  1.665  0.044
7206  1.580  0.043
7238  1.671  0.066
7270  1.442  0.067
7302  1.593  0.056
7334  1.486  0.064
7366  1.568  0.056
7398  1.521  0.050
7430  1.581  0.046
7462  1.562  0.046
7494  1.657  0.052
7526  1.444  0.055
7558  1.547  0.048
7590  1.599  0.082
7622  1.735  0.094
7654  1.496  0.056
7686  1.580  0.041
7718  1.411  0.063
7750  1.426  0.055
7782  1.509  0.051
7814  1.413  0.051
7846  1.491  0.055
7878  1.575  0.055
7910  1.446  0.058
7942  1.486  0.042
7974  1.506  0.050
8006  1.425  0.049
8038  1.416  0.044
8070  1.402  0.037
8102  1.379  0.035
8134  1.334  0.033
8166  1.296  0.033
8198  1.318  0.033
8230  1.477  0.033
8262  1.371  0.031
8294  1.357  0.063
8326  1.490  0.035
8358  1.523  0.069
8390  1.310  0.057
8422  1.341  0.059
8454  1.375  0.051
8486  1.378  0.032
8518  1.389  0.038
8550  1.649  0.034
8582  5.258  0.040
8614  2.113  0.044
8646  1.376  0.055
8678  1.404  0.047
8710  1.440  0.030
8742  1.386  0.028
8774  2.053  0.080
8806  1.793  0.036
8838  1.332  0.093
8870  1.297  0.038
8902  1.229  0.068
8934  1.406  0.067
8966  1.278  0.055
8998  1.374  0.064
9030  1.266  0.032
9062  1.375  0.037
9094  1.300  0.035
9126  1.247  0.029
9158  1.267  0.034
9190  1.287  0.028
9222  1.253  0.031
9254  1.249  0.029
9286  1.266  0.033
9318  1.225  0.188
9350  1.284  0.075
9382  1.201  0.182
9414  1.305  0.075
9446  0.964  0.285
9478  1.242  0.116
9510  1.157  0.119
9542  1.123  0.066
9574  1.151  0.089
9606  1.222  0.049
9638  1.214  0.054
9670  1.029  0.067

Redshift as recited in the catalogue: 0.31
